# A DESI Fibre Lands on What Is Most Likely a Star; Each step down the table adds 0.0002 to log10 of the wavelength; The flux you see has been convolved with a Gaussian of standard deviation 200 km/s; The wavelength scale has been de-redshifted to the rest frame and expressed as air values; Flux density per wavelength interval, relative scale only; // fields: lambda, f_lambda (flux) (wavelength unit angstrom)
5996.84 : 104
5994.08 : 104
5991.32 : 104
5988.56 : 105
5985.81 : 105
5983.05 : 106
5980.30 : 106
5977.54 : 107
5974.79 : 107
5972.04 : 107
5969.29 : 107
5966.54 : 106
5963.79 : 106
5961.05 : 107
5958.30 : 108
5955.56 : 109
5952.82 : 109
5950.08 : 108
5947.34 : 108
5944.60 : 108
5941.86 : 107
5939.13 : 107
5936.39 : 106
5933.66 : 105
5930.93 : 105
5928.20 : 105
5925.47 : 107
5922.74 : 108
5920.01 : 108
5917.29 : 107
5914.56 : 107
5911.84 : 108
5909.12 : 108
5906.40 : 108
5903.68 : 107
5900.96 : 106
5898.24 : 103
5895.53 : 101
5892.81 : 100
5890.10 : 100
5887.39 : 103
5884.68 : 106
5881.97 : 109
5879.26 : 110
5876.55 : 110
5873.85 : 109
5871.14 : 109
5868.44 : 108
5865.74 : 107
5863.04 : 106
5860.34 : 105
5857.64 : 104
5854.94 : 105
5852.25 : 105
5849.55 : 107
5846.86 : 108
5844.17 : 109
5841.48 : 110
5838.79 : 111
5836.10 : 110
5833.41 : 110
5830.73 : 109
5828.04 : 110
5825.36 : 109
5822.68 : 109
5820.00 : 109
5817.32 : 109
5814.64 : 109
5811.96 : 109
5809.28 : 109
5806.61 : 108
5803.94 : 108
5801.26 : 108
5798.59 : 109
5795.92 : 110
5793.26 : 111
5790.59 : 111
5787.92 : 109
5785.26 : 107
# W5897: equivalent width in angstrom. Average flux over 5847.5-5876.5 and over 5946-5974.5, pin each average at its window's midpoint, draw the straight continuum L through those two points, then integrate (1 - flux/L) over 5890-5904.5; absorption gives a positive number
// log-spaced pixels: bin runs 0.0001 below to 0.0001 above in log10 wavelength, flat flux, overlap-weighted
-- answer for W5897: 0.6 angstrom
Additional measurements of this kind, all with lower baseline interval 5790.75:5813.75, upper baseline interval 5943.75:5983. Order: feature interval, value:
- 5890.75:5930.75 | 0.8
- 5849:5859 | 0.3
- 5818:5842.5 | -0.2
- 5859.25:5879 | 0.1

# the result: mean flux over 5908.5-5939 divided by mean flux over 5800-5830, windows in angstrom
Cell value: 1.0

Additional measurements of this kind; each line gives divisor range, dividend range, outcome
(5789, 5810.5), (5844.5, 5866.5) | 0.97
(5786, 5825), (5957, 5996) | 0.97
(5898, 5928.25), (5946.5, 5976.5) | 1.00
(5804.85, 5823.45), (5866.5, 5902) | 0.97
